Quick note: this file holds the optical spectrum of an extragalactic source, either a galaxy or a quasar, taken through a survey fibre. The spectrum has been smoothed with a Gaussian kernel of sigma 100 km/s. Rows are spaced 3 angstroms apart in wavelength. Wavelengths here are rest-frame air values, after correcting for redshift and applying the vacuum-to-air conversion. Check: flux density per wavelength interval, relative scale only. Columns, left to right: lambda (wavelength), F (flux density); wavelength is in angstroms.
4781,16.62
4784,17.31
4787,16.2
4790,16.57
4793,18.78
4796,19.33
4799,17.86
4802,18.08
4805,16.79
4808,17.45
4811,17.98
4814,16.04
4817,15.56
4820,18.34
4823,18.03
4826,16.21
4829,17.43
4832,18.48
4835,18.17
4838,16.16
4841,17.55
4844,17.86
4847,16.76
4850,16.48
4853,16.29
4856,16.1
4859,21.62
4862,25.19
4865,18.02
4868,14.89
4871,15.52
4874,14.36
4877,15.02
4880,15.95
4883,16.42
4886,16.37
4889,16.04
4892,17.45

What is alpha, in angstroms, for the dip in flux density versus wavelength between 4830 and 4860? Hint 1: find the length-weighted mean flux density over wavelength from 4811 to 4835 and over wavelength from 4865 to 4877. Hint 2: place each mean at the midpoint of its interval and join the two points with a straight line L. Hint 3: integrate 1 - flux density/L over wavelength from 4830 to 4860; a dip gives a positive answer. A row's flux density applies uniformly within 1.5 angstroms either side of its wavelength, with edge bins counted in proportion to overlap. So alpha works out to -2.0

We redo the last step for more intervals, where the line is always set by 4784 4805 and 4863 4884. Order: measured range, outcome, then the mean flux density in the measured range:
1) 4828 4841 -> -0.6 angstroms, 17.6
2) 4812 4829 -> 0.2 angstroms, 16.9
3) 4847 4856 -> 0.0 angstroms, 16.4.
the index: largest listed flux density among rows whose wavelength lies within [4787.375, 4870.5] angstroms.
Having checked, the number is 25.19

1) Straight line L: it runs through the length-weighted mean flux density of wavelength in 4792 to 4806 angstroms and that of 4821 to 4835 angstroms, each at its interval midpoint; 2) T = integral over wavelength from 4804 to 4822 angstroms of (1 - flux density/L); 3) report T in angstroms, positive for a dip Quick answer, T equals 0.9 angstroms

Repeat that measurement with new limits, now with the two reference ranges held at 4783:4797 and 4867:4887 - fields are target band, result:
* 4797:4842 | -1.3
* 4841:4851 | -0.5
